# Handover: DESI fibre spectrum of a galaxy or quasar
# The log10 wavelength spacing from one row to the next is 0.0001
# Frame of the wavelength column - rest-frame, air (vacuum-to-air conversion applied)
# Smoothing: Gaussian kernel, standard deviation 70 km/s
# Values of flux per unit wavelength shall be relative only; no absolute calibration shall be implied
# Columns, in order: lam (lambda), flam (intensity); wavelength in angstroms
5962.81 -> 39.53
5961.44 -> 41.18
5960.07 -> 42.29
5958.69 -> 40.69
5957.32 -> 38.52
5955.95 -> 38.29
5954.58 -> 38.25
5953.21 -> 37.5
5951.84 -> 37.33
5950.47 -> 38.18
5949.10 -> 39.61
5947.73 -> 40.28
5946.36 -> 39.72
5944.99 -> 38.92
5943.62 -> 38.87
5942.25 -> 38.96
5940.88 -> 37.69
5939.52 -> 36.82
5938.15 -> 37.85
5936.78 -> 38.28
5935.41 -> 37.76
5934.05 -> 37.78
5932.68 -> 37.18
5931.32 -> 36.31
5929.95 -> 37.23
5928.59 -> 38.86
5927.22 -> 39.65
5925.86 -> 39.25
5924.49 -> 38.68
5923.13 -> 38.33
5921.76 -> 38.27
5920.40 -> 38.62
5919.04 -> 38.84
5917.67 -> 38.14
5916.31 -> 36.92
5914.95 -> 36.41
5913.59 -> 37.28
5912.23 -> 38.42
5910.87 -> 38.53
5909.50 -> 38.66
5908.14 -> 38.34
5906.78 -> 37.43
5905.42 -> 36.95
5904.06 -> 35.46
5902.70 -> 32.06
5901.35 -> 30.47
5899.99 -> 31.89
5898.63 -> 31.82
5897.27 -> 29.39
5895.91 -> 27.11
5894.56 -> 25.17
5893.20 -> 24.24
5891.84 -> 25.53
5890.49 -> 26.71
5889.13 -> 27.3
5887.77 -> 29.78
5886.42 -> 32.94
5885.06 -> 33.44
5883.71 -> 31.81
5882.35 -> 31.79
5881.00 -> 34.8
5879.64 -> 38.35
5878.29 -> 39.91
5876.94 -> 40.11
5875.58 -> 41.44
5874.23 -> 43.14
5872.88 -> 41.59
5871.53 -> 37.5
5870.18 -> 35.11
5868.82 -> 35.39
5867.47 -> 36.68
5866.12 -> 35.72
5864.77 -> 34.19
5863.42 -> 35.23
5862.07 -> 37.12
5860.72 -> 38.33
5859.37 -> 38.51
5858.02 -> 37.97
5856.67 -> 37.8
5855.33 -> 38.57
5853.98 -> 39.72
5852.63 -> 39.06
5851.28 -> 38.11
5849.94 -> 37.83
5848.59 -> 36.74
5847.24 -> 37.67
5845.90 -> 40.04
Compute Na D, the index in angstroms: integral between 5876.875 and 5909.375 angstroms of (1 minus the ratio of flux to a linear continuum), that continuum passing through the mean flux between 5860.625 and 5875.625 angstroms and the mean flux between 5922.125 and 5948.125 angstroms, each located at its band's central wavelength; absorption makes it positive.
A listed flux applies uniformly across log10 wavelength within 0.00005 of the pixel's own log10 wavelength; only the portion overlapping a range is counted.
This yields 4.82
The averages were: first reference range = 37.4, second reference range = 38.3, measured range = 32.2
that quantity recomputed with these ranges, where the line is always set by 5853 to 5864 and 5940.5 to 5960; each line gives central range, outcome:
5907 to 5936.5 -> 0.4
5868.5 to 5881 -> -0.3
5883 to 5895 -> 3.0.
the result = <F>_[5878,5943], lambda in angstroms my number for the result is 35.1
